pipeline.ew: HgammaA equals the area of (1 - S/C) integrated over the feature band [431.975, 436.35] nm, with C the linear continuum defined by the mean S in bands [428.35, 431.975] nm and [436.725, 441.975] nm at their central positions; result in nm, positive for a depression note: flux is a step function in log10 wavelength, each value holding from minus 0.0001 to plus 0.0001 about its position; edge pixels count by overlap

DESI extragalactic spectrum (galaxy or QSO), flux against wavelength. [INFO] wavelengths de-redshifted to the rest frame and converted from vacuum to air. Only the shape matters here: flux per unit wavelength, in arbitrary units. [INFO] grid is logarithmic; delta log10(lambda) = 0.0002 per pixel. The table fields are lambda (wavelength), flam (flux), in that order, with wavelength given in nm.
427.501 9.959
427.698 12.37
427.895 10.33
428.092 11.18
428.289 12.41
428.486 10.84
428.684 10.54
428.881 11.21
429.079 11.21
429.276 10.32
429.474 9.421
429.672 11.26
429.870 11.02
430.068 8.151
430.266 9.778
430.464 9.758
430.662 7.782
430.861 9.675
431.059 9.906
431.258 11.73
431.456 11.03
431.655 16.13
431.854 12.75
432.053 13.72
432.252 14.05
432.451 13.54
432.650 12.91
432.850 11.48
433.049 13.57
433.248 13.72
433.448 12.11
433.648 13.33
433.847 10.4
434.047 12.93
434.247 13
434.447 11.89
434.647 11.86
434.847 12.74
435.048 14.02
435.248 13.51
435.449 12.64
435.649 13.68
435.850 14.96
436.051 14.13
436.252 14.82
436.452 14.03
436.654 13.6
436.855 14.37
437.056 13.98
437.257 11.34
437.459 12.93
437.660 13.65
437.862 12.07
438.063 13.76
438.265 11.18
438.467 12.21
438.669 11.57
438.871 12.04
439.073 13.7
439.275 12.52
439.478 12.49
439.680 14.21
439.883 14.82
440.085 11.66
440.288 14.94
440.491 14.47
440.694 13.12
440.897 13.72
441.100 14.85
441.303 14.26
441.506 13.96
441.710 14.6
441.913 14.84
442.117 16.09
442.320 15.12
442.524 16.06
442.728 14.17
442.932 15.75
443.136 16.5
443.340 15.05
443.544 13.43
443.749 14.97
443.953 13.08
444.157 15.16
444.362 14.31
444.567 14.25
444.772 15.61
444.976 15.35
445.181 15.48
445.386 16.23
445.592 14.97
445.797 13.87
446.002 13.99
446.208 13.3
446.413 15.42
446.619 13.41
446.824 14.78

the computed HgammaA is -0.47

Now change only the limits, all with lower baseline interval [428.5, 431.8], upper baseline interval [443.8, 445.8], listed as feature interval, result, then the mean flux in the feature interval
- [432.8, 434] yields -0.10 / 12.5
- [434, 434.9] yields -0.04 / 12.4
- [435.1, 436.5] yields -0.20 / 14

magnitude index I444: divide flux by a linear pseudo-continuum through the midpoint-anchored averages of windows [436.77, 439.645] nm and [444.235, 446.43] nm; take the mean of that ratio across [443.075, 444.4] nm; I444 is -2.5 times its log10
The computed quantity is -0.02 mag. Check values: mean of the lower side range 12.7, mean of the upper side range 14.8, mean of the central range 14.6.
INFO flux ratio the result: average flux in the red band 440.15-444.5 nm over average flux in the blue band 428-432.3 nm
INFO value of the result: 1.33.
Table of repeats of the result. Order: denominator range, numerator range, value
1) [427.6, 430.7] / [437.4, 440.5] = 1.23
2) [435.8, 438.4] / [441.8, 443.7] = 1.14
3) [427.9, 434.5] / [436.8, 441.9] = 1.15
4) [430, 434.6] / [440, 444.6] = 1.22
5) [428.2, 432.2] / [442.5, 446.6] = 1.35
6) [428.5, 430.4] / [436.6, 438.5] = 1.25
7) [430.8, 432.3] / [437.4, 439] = 1.00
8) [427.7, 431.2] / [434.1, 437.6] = 1.29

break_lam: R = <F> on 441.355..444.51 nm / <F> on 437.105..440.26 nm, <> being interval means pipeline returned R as 1.16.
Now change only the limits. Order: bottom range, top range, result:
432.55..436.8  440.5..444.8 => 1.12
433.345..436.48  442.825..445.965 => 1.14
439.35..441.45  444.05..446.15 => 1.08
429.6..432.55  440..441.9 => 1.23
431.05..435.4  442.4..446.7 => 1.16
